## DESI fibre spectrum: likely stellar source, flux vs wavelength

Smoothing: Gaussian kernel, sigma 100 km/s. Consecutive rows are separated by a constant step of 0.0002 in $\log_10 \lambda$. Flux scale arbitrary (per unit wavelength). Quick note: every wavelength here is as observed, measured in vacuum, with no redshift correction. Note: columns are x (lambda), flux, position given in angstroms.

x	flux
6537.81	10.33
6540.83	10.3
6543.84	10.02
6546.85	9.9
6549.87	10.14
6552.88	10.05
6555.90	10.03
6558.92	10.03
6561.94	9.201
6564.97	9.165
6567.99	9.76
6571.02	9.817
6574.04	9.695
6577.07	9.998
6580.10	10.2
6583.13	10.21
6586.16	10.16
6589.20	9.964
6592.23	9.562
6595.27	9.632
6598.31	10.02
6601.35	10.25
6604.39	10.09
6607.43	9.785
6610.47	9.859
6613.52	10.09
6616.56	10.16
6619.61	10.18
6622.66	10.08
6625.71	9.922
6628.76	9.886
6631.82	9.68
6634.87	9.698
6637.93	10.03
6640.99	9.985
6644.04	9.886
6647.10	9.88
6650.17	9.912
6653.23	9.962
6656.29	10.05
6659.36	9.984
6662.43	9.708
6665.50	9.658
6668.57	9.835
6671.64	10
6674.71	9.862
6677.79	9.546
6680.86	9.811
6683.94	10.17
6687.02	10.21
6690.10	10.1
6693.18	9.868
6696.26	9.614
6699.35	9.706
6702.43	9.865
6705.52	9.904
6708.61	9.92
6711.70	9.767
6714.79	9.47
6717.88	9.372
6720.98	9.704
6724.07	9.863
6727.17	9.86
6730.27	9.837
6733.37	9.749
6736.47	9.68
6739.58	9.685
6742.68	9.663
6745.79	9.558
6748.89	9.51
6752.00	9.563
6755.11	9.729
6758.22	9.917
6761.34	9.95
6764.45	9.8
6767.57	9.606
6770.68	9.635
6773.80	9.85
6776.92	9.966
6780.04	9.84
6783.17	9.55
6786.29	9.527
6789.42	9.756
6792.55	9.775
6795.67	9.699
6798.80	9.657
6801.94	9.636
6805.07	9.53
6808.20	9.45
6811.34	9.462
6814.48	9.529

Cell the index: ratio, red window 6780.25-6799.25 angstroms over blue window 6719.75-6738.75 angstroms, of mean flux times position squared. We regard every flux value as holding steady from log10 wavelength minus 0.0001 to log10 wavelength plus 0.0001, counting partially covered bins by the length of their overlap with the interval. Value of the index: 1.01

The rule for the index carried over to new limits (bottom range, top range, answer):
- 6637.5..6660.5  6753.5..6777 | 1.02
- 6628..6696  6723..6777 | 1.01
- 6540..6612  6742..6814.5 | 1.04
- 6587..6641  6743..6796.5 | 1.02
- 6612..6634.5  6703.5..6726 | 1.00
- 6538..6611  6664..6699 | 1.03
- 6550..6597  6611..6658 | 1.03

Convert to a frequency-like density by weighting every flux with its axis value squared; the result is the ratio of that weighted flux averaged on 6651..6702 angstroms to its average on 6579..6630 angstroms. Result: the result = 1.01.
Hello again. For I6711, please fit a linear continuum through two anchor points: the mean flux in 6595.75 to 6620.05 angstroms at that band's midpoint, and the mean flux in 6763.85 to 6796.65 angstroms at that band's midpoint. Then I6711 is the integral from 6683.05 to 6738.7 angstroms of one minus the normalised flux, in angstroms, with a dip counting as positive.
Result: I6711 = 0.2 angstroms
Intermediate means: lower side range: 10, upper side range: 9.73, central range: 9.81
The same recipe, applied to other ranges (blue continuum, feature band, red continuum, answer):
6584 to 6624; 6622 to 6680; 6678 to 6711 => 0.4 angstroms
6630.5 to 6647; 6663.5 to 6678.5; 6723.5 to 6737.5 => 0.1 angstroms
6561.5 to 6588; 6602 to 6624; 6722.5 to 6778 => -0.5 angstroms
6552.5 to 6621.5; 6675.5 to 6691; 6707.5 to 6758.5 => -0.3 angstroms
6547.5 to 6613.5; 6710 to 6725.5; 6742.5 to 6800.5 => 0.2 angstroms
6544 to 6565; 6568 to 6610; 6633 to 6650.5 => -0.3 angstroms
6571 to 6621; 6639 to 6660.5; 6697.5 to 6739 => -0.2 angstroms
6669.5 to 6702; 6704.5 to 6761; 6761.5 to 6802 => 0.6 angstroms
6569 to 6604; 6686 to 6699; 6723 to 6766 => -0.1 angstroms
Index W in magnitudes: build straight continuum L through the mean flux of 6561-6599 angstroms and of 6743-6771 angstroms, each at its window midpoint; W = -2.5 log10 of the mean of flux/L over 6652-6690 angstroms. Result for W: -0.02 mag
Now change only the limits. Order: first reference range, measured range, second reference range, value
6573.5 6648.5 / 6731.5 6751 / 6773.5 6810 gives 0.013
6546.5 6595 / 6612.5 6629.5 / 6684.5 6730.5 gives -0.024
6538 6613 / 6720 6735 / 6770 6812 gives -0.007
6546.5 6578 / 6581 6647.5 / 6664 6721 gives -0.018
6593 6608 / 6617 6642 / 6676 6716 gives -0.003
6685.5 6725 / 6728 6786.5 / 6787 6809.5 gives -0.001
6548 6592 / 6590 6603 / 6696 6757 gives -0.003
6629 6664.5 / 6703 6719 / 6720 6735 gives 0.013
